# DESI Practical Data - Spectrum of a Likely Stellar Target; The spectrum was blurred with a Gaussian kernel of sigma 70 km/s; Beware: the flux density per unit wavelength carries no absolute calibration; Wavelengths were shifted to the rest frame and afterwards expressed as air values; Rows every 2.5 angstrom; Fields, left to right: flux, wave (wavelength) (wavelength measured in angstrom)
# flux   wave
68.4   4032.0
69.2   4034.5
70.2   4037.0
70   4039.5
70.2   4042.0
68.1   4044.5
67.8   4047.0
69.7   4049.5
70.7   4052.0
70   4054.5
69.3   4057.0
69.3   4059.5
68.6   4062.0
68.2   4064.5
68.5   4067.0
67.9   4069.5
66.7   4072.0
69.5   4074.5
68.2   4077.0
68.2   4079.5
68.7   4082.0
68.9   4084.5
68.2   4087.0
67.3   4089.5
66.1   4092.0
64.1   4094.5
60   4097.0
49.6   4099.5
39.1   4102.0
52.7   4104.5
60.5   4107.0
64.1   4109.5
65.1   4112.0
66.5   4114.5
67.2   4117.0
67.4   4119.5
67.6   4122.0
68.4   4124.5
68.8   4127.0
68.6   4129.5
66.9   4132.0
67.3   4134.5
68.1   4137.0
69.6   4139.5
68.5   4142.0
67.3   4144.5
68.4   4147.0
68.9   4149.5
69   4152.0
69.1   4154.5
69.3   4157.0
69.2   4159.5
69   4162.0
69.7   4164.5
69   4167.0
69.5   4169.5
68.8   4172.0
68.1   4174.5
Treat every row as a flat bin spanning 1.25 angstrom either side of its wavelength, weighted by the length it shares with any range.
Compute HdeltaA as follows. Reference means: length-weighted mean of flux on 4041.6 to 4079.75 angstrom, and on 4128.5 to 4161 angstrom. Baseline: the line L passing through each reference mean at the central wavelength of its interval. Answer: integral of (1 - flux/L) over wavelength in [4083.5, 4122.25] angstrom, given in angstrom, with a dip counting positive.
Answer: 3.8 angstrom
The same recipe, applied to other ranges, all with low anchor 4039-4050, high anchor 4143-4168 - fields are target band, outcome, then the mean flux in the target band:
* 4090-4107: 3.2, 56.2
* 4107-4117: 0.6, 64.9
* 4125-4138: 0.2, 68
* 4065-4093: 0.4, 68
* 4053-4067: 0.0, 69.1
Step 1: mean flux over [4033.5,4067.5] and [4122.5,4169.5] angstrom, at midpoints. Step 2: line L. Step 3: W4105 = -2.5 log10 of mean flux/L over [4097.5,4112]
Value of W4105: 0.25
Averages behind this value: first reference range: 69.3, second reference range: 68.6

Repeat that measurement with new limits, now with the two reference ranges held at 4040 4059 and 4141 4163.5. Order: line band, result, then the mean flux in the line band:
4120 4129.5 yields 0.011 mag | 68.2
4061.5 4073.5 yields 0.021 mag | 68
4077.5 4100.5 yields 0.070 mag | 64.8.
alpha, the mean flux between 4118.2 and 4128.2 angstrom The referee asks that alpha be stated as 68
